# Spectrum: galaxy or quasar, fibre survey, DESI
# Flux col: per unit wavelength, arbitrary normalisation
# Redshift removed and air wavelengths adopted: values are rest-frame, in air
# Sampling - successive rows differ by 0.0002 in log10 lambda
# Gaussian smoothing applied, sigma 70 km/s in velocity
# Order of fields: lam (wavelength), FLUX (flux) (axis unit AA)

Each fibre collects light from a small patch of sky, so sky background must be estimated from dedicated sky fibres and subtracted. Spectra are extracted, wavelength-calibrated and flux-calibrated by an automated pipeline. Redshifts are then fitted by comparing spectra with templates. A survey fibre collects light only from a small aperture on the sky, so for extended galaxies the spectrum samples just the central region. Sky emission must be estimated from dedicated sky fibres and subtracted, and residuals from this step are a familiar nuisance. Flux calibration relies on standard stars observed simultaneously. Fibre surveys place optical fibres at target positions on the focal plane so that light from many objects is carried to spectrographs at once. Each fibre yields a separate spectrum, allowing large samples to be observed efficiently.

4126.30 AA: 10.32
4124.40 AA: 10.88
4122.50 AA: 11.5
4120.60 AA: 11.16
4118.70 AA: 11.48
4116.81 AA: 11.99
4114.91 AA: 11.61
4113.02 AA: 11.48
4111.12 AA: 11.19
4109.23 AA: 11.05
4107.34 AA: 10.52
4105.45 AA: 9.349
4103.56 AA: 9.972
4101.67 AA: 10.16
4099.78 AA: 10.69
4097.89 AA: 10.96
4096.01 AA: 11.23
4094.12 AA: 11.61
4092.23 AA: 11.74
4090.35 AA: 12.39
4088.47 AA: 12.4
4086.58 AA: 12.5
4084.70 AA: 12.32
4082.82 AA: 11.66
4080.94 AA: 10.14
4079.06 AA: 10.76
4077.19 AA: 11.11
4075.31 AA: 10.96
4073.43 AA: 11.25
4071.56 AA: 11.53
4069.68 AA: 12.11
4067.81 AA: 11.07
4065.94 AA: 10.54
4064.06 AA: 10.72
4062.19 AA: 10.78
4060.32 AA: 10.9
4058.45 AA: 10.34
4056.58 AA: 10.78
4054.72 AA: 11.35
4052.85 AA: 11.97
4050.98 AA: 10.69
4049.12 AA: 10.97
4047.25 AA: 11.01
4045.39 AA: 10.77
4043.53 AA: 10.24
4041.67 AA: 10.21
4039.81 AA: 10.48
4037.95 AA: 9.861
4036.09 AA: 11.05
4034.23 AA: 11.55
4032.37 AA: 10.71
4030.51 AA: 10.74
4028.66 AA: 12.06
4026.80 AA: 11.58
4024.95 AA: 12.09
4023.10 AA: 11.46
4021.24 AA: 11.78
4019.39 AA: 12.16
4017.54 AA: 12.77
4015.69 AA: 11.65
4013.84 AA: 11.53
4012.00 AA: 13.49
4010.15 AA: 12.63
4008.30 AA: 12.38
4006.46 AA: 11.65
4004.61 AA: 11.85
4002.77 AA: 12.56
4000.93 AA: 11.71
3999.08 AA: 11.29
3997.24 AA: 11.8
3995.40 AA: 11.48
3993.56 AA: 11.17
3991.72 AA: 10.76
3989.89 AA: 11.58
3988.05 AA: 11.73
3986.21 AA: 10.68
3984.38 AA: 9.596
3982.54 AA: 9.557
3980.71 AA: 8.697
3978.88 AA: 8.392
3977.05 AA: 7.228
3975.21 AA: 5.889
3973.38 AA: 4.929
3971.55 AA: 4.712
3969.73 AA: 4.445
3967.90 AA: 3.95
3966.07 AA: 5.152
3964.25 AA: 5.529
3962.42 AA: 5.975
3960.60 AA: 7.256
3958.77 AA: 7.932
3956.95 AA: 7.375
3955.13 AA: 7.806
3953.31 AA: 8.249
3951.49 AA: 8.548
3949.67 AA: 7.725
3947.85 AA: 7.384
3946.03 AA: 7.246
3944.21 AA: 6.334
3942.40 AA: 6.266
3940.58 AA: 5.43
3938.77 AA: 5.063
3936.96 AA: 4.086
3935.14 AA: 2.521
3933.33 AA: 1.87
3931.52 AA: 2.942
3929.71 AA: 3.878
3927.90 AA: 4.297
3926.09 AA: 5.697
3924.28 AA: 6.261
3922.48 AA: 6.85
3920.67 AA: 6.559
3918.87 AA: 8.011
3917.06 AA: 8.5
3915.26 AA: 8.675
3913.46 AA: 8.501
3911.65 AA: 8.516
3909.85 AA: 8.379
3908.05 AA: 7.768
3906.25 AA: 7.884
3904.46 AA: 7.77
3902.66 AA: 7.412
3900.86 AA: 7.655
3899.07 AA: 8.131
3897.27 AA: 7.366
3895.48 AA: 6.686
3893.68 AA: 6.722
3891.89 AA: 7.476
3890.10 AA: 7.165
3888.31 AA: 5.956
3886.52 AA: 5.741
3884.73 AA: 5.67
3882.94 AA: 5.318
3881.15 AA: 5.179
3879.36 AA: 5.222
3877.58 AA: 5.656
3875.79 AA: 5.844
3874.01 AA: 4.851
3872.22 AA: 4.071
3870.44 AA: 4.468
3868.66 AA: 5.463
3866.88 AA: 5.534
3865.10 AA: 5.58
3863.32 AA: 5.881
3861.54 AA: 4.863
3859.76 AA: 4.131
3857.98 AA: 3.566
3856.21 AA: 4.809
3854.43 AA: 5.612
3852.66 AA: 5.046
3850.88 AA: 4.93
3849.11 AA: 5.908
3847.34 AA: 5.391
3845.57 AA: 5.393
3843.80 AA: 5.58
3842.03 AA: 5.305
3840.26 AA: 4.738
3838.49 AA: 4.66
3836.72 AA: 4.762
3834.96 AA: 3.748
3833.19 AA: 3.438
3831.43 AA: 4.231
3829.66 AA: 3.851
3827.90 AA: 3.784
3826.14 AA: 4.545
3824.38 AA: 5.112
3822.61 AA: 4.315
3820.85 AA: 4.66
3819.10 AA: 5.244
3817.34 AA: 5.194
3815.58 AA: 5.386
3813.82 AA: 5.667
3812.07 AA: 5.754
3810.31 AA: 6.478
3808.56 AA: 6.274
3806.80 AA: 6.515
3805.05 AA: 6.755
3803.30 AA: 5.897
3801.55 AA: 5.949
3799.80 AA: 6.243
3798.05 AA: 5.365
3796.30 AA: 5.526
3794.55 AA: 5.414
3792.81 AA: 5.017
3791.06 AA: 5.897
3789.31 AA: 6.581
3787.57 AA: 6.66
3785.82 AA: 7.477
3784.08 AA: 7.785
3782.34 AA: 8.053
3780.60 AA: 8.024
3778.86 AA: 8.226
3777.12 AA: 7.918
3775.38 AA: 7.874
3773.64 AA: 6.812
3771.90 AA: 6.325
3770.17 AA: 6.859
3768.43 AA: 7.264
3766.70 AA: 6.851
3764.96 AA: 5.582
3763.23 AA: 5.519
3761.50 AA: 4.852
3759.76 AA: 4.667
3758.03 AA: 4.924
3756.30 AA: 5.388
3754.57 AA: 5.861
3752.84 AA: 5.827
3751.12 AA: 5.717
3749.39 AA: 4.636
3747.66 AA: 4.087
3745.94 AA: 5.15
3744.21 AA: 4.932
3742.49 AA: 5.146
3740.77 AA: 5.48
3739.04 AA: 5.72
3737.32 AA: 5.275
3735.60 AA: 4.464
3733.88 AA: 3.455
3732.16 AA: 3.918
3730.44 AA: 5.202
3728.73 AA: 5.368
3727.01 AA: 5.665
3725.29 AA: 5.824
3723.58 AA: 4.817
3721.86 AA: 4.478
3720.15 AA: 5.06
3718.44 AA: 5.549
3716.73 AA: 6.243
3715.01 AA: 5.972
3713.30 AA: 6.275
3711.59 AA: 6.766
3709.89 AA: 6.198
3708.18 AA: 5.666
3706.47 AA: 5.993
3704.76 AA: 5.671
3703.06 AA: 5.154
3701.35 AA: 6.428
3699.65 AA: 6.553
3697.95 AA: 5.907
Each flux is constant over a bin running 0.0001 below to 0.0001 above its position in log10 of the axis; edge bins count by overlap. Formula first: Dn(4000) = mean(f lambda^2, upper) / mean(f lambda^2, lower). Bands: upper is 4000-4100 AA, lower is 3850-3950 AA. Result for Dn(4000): 2.05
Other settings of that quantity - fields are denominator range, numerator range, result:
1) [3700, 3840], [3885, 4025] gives 1.59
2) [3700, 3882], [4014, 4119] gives 2.33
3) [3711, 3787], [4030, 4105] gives 2.22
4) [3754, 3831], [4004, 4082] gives 2.14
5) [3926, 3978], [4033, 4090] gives 2.05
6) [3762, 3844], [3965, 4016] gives 1.84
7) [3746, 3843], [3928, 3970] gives 1.09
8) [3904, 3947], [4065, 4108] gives 1.95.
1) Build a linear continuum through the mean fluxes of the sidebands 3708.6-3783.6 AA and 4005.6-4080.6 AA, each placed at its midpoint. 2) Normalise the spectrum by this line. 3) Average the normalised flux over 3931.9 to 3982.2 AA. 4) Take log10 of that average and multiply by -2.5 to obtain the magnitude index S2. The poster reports 0.50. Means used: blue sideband 5.79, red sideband 11.3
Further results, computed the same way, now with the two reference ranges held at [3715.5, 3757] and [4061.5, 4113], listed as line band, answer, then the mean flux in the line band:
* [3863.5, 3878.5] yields 0.39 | 5.22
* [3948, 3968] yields 0.26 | 7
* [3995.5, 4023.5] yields -0.22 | 12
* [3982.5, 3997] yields -0.16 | 10.9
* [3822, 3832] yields 0.48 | 4.3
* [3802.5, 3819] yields 0.08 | 5.95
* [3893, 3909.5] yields 0.06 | 7.53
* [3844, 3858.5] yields 0.35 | 5.15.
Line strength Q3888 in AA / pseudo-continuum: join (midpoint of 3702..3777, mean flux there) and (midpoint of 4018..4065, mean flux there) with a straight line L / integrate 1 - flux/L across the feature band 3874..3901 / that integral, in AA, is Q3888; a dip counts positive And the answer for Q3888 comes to 6.46 AA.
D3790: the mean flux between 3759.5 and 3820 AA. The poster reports 6.35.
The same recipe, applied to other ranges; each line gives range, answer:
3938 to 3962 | 7.11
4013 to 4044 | 11.3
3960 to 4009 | 8.97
